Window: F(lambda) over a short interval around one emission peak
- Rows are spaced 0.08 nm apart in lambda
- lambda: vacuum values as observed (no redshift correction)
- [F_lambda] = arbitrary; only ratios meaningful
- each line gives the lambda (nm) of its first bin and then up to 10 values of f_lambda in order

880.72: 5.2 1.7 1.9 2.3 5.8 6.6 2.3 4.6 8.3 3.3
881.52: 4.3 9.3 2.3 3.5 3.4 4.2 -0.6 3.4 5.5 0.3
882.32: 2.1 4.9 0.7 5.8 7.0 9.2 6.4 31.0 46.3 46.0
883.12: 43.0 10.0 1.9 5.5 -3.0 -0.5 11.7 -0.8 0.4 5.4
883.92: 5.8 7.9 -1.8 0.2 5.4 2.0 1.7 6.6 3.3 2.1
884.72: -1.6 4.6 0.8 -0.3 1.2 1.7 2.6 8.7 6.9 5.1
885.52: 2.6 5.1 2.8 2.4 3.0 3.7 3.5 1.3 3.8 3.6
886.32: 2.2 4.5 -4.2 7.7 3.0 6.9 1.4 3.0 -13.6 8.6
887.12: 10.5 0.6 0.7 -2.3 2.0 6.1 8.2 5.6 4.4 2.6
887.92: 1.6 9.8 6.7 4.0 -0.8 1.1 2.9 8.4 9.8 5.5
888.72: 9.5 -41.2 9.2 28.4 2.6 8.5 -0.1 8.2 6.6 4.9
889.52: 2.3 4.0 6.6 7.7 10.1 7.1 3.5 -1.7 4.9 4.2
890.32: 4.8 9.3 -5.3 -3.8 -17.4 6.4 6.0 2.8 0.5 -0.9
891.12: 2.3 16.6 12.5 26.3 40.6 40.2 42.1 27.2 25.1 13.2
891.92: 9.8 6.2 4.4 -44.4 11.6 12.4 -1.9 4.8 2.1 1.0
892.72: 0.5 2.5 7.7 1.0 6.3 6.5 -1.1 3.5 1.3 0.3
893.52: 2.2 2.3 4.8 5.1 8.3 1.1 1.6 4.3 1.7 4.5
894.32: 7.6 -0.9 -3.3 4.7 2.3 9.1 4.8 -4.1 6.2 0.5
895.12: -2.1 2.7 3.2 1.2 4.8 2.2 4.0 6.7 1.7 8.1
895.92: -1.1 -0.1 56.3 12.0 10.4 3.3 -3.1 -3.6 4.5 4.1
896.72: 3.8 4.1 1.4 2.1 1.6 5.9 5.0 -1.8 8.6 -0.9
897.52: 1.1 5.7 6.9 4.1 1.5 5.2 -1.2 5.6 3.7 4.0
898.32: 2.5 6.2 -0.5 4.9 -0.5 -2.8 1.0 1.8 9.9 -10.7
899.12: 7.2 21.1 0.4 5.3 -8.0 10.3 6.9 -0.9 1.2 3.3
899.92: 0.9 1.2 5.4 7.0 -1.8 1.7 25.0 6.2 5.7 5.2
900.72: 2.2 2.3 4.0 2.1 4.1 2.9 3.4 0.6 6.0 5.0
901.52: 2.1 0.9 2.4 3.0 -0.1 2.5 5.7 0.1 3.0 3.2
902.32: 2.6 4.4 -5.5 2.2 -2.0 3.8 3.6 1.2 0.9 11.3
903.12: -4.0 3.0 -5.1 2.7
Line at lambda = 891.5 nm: [O III]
